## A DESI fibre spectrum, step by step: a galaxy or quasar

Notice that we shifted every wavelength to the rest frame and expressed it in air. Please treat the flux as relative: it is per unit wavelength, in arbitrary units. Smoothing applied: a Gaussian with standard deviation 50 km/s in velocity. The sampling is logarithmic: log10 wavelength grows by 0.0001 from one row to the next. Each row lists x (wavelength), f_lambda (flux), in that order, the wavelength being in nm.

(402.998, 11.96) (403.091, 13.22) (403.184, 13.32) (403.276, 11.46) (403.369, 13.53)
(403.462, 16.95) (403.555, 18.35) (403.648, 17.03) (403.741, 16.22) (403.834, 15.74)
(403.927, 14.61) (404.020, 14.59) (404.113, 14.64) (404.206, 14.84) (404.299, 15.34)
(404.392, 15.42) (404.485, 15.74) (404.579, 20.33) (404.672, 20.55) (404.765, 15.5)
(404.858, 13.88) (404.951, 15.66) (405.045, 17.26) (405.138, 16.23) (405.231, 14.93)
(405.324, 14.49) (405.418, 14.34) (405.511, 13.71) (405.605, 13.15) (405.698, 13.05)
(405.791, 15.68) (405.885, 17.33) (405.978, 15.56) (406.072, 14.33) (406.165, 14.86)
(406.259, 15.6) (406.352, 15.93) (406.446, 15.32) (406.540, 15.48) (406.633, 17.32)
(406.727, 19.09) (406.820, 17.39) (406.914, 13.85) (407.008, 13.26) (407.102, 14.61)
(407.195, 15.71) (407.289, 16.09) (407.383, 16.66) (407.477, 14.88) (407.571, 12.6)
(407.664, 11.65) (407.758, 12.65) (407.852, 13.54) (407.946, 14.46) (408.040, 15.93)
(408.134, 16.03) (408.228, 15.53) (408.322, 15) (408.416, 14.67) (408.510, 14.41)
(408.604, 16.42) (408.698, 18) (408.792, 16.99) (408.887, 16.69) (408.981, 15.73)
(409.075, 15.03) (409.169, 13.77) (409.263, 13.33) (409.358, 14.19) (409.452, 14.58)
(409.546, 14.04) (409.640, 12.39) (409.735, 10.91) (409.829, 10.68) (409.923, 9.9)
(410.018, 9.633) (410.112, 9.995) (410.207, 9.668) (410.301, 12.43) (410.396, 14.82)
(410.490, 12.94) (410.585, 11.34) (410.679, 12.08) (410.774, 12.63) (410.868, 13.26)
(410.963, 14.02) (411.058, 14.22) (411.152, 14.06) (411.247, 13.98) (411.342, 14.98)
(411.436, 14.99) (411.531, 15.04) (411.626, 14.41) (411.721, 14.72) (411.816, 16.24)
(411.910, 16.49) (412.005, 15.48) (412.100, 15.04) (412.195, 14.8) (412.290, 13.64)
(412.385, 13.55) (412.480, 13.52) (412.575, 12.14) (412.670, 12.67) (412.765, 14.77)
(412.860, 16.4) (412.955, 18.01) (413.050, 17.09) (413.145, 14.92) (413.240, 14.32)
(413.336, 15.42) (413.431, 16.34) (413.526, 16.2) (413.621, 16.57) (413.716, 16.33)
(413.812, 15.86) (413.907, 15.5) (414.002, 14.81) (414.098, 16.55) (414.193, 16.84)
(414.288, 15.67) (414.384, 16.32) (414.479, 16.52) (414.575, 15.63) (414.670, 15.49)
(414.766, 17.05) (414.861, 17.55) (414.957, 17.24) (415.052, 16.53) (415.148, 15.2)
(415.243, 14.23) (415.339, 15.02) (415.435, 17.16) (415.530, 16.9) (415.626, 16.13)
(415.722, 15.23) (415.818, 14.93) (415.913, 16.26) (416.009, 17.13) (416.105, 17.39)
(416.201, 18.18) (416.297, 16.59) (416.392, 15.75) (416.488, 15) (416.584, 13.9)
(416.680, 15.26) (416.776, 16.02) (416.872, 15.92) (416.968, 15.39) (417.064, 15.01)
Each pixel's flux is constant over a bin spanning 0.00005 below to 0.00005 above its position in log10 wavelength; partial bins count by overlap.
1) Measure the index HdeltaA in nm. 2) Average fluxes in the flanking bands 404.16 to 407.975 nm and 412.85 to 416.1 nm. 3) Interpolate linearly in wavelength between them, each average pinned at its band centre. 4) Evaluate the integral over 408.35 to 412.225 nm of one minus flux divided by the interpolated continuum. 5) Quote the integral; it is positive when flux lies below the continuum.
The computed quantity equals 0.45 nm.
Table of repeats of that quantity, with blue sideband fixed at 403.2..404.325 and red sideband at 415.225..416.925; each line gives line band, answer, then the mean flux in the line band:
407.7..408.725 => 0.03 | 15.1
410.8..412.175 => 0.08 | 14.8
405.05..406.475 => 0.03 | 15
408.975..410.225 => 0.26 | 12.4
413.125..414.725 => 0.00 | 15.9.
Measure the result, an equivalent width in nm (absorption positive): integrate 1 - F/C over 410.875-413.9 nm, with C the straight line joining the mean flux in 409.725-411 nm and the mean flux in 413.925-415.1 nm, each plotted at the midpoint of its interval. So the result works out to -0.23 nm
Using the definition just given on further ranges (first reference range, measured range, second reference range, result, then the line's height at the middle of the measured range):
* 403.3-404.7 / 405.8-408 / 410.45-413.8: 0.06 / 15.6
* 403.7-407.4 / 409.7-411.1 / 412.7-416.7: 0.35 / 15.8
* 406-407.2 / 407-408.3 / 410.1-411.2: 0.02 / 14.8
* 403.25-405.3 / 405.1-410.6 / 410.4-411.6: 0.13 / 14.7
